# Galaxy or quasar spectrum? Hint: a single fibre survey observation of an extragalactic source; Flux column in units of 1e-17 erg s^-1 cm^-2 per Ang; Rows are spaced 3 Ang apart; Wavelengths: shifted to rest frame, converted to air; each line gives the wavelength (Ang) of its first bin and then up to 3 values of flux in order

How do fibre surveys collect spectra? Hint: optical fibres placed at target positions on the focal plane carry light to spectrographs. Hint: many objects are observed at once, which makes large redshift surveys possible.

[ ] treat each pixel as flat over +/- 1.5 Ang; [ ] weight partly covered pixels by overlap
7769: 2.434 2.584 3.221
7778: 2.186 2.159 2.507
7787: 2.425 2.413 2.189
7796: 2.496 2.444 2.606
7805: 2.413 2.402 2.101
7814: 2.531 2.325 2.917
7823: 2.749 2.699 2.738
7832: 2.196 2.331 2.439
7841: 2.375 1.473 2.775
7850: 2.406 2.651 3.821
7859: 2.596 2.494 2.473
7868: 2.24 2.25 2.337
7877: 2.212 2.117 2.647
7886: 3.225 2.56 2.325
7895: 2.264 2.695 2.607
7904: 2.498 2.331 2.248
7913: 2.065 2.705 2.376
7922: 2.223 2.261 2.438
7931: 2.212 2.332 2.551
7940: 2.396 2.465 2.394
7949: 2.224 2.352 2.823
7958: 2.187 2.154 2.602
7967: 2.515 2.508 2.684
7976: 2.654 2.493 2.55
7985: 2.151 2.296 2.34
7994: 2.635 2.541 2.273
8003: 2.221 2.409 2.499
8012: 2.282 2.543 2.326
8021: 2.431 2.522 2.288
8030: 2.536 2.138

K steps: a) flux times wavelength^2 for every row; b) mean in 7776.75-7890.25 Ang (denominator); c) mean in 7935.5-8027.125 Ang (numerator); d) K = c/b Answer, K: 1.0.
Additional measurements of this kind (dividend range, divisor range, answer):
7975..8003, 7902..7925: 1.05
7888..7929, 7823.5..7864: 0.96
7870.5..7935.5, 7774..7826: 1.00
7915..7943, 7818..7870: 0.96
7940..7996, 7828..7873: 1.02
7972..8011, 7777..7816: 1.08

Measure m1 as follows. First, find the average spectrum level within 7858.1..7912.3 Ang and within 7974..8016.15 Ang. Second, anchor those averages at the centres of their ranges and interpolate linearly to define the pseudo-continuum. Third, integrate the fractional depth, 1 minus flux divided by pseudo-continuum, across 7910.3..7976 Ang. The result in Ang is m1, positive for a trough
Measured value 0.7 Ang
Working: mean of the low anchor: 2.44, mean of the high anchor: 2.42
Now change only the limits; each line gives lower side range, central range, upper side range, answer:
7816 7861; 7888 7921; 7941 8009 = 1.1 Ang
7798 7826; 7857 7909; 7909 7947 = -1.2 Ang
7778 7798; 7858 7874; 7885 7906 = 0.7 Ang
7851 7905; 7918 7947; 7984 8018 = 1.3 Ang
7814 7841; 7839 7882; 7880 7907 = 1.7 Ang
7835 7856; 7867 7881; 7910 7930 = 1.0 Ang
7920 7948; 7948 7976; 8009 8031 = -1.0 Ang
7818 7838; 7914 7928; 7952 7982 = 0.8 Ang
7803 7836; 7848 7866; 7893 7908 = -1.9 Ang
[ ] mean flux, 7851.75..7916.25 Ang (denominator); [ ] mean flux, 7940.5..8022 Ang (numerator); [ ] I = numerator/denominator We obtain 0.97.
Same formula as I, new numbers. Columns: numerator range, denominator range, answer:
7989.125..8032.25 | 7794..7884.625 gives 0.97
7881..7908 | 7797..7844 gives 1.05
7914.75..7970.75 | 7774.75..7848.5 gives 0.99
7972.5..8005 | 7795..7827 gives 0.97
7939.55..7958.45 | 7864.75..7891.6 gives 0.99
